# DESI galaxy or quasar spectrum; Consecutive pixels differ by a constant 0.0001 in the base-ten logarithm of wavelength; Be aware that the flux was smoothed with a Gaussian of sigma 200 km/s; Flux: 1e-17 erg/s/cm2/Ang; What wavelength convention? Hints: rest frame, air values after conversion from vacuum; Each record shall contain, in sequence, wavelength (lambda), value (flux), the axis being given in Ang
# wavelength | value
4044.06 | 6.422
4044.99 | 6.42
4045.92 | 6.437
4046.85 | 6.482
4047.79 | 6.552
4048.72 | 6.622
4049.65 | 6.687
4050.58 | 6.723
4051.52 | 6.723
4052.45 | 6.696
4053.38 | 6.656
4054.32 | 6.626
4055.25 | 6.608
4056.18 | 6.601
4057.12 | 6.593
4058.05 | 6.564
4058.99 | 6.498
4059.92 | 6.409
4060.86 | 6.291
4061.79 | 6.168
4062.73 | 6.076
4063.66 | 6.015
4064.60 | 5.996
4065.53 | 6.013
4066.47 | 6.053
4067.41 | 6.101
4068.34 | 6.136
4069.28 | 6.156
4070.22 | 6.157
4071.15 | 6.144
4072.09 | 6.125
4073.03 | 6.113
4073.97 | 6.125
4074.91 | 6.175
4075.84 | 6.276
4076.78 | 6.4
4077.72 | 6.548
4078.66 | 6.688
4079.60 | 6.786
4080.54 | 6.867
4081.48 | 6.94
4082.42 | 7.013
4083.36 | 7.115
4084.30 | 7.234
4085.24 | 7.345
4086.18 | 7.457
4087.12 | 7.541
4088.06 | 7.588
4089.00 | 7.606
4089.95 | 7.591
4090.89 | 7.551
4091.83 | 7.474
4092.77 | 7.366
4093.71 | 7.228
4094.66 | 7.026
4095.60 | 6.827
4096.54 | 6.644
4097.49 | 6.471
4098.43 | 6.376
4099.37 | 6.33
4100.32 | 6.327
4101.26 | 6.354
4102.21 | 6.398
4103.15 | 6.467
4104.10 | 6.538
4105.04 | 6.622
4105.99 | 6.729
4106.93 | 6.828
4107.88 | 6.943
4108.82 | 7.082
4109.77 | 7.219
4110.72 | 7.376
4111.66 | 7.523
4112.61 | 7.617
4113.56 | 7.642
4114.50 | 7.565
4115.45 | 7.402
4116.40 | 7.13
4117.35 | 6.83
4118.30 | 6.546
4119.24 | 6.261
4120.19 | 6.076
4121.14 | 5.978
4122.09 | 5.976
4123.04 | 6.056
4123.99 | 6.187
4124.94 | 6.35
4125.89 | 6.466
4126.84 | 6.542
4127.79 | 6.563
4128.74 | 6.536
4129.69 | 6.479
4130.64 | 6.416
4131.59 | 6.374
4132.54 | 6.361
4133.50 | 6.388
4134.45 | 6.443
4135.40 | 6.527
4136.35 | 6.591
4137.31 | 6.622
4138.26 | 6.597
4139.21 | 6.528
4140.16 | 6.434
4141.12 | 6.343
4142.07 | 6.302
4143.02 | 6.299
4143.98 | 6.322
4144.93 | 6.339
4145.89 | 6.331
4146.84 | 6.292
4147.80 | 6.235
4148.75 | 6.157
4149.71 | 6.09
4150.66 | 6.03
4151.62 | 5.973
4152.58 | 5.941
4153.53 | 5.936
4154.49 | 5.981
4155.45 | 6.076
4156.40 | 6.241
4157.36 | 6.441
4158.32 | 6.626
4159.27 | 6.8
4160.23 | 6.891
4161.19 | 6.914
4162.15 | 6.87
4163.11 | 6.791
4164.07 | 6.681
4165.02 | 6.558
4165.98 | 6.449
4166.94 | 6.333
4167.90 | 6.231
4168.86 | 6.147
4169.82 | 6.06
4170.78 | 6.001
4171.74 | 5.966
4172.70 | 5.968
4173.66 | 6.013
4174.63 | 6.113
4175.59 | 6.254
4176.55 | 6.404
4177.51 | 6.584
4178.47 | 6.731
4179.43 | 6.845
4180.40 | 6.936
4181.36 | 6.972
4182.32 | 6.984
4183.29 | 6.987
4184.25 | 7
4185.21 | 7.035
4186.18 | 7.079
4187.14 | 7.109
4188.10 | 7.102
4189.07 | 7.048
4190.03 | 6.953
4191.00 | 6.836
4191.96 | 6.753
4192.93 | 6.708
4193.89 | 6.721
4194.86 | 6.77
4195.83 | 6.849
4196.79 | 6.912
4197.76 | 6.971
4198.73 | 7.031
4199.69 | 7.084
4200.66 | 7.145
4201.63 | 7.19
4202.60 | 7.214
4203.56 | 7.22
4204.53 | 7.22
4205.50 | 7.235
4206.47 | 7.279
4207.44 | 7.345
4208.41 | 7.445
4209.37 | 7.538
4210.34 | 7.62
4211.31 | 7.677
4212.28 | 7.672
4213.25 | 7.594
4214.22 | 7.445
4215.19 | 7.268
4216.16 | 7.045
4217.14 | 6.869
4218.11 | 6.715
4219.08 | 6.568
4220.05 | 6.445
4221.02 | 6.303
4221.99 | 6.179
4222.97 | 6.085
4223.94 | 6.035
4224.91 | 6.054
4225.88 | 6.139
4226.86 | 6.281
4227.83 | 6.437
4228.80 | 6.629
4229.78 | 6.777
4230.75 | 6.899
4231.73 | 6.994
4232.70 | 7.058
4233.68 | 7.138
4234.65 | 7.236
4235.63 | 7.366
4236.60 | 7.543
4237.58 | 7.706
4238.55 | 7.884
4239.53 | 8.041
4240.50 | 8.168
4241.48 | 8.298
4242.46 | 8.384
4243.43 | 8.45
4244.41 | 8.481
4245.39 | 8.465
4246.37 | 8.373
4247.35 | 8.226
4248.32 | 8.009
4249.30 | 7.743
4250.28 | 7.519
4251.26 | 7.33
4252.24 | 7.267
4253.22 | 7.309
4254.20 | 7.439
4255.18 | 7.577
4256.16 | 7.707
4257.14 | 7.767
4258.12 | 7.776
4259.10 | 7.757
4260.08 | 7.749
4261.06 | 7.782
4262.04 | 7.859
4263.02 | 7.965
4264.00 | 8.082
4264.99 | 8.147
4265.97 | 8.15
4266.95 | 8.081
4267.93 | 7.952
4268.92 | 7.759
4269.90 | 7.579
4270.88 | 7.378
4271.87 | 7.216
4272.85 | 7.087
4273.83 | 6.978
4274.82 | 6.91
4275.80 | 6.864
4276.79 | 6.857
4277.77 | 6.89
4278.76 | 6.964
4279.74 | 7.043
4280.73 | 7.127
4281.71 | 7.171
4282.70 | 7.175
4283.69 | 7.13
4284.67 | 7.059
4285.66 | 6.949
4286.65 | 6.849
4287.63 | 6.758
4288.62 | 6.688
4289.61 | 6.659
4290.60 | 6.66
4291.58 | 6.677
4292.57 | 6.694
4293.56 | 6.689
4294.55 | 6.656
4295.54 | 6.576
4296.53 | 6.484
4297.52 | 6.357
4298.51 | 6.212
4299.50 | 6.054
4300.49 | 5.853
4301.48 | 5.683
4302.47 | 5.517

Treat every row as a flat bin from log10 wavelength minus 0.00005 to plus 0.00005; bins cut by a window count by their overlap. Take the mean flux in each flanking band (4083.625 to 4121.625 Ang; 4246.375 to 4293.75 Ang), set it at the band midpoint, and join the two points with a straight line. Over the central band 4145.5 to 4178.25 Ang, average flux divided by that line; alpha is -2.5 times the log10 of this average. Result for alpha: 0.13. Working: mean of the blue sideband 6.98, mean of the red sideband 7.37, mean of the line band 6.31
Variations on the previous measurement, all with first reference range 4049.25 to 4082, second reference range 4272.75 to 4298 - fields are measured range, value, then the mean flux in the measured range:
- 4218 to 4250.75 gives -0.081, 7.26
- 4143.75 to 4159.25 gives 0.061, 6.21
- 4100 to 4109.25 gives -0.027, 6.64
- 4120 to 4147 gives 0.026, 6.37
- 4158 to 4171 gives 0.009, 6.54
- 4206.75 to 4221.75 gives -0.073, 7.16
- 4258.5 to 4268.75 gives -0.169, 7.94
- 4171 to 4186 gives 0.006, 6.58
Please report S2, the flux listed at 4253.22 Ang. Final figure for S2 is 7.309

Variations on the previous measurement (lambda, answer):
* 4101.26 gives 6.354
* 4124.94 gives 6.35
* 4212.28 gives 7.672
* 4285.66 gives 6.949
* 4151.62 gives 5.973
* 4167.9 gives 6.231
